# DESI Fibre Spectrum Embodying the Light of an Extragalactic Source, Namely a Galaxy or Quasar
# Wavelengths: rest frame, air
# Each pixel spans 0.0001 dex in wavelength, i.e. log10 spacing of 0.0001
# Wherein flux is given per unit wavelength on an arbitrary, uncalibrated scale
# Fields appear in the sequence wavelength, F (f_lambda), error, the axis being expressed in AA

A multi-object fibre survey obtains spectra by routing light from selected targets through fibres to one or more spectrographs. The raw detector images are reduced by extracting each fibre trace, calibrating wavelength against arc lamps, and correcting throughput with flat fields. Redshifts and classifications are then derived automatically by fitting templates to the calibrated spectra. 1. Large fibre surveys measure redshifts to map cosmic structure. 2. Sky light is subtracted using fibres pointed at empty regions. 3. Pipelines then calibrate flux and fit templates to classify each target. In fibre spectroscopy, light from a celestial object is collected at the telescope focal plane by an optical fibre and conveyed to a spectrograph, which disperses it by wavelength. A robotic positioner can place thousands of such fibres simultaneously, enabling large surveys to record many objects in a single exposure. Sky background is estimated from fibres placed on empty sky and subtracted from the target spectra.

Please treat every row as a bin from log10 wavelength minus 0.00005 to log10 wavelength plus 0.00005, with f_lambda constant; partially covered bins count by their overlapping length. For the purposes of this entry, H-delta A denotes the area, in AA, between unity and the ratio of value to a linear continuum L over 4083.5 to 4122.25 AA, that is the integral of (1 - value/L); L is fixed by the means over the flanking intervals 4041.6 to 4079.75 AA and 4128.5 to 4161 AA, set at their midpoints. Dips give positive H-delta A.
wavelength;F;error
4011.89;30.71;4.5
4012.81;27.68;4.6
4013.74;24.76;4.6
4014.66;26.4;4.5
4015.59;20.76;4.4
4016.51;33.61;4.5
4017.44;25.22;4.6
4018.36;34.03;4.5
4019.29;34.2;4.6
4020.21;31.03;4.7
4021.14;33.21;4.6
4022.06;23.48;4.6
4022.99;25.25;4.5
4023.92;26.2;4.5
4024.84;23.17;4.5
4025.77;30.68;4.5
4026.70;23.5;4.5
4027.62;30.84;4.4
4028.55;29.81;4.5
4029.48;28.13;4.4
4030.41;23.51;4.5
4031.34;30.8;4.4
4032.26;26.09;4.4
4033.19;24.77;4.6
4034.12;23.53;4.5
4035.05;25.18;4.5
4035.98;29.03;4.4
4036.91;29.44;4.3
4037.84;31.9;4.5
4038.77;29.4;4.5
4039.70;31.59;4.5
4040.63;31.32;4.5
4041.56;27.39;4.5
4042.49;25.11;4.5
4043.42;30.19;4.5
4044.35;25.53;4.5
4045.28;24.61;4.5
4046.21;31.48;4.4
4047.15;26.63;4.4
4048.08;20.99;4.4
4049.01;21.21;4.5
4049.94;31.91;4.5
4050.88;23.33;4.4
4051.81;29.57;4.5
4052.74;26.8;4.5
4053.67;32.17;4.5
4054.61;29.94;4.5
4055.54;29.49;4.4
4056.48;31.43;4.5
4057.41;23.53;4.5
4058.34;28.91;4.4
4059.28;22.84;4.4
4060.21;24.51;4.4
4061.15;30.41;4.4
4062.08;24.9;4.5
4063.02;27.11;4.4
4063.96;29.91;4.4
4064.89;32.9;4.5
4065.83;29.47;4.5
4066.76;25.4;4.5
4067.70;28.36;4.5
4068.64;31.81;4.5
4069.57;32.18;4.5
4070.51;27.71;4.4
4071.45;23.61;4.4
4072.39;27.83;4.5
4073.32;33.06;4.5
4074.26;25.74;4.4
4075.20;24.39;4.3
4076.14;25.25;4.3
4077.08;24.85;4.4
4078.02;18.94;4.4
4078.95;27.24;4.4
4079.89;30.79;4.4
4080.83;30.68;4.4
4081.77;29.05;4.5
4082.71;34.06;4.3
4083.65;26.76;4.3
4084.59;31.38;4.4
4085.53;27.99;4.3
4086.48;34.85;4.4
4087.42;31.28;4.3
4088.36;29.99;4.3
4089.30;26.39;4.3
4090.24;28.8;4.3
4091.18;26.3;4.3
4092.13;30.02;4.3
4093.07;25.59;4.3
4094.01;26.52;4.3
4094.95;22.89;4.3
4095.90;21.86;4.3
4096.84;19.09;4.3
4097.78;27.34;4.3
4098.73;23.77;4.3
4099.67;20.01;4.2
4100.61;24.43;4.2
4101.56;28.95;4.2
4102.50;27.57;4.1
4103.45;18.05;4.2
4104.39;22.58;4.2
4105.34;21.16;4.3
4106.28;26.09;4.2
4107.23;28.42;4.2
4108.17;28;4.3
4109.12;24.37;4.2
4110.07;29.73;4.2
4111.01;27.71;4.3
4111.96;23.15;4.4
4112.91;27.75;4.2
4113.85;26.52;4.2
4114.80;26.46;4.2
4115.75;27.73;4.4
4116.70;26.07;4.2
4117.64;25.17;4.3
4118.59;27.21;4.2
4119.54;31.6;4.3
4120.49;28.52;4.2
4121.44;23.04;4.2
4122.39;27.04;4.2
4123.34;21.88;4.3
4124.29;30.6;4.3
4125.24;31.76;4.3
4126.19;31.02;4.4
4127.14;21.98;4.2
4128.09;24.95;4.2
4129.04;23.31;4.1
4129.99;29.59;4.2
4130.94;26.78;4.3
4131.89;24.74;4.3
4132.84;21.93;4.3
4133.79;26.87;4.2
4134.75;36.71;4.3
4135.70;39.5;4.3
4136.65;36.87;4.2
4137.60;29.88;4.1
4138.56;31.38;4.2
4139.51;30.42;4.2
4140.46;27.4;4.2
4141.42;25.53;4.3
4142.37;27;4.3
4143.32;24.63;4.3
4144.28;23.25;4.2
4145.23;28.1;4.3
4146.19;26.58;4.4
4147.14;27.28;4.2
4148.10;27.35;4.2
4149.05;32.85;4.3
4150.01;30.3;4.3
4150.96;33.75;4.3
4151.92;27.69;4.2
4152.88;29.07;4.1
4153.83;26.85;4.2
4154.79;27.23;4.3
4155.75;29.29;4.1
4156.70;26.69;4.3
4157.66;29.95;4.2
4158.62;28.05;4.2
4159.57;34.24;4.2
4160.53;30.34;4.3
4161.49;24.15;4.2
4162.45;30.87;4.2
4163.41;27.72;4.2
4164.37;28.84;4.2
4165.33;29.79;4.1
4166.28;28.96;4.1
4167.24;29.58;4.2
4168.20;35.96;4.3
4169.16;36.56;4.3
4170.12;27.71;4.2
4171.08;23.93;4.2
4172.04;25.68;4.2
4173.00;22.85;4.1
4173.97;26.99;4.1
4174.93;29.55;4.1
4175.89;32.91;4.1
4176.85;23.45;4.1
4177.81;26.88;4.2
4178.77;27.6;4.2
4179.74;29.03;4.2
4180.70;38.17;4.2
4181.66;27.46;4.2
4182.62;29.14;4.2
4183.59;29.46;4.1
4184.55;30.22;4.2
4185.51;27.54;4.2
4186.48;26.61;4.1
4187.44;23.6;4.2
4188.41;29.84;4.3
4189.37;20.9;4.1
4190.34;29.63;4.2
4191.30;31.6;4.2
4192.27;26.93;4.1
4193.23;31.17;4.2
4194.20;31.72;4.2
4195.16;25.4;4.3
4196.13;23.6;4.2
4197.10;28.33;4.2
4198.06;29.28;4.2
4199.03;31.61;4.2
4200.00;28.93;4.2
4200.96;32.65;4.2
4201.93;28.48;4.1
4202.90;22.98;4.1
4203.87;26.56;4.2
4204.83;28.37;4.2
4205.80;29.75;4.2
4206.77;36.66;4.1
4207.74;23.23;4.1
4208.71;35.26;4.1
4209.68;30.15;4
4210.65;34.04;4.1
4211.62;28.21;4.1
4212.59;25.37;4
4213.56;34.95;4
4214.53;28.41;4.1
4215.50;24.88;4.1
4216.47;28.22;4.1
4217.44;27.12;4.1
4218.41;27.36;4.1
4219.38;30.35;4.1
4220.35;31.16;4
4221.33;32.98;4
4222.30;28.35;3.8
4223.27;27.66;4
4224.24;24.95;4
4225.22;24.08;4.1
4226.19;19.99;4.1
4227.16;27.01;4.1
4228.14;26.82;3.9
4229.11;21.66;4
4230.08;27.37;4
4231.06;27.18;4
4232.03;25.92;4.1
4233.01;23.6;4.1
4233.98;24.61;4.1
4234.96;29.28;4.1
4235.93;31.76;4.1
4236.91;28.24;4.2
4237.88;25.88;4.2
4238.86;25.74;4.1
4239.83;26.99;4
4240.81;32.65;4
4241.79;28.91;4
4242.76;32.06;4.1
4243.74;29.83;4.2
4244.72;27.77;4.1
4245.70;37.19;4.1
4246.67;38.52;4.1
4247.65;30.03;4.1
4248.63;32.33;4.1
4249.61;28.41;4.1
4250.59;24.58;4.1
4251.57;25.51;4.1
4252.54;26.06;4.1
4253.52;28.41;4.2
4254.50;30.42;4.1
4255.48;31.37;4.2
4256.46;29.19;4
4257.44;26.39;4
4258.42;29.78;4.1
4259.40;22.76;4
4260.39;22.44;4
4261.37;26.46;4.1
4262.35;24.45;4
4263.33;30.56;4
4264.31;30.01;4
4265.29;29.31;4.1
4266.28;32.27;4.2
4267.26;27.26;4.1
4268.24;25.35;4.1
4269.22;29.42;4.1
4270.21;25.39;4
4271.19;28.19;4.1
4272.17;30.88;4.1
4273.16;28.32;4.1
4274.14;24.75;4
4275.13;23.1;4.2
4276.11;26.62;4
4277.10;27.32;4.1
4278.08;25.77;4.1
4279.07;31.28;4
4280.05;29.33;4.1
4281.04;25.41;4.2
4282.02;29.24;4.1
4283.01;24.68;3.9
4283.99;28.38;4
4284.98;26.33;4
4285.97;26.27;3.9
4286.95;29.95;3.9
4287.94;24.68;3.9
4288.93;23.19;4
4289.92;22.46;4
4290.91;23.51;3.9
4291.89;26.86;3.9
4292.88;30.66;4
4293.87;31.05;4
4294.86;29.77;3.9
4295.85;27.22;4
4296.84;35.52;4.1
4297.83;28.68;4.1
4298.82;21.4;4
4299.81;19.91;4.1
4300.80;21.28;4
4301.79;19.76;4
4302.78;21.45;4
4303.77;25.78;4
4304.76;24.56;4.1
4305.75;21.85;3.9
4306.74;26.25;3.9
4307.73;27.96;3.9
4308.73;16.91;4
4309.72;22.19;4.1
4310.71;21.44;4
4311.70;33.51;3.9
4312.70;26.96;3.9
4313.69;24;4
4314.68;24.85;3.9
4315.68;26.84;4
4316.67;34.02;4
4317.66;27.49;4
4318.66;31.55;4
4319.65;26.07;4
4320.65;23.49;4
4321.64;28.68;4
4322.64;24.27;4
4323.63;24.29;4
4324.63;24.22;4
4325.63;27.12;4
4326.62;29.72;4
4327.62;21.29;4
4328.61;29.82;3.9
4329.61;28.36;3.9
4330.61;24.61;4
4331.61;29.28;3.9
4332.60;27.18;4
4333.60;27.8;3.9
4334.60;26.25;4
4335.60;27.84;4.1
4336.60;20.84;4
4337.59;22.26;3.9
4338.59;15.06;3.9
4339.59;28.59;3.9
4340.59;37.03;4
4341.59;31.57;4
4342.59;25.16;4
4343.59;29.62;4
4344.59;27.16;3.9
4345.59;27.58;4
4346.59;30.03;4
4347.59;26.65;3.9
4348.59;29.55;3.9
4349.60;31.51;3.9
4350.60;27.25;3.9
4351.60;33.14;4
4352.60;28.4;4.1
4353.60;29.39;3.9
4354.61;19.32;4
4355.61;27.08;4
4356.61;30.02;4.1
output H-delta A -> 2.4 AA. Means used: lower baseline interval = 27.3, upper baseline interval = 28.9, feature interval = 26.4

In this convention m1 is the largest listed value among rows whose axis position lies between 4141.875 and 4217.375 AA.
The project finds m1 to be 38.17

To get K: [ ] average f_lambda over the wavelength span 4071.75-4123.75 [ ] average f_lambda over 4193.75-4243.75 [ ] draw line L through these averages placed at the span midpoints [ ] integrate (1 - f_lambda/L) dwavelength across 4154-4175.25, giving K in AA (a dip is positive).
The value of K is -1.1 AA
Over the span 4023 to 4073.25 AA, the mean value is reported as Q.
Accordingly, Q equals 27.7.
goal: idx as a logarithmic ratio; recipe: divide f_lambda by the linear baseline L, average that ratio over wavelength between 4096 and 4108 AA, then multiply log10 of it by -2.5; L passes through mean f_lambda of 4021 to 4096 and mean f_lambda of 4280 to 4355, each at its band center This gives 0.148 mag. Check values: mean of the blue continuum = 27.7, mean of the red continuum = 26.5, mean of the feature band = 24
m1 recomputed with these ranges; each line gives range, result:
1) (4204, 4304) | 38.52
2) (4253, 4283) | 32.27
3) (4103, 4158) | 39.5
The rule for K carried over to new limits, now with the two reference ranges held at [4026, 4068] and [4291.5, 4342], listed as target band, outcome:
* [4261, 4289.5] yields -1.0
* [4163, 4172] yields -0.9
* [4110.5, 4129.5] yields 0.4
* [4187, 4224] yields -2.8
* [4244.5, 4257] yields -1.6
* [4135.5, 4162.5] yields -1.9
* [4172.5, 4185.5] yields -0.8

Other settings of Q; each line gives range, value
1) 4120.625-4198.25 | 28.4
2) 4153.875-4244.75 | 28.4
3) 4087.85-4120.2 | 25.8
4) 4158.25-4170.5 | 30.3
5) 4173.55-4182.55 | 29.2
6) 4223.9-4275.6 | 27.8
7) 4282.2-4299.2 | 27.2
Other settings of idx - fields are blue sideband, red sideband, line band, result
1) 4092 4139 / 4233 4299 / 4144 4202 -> -0.06 mag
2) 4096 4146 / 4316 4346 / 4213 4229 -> -0.03 mag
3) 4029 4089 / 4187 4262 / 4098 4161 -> 0.02 mag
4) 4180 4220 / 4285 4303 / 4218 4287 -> -0.03 mag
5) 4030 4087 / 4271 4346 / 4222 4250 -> -0.05 mag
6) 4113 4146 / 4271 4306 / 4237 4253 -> -0.11 mag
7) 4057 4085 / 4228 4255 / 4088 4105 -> 0.12 mag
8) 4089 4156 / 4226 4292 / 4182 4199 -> -0.03 mag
